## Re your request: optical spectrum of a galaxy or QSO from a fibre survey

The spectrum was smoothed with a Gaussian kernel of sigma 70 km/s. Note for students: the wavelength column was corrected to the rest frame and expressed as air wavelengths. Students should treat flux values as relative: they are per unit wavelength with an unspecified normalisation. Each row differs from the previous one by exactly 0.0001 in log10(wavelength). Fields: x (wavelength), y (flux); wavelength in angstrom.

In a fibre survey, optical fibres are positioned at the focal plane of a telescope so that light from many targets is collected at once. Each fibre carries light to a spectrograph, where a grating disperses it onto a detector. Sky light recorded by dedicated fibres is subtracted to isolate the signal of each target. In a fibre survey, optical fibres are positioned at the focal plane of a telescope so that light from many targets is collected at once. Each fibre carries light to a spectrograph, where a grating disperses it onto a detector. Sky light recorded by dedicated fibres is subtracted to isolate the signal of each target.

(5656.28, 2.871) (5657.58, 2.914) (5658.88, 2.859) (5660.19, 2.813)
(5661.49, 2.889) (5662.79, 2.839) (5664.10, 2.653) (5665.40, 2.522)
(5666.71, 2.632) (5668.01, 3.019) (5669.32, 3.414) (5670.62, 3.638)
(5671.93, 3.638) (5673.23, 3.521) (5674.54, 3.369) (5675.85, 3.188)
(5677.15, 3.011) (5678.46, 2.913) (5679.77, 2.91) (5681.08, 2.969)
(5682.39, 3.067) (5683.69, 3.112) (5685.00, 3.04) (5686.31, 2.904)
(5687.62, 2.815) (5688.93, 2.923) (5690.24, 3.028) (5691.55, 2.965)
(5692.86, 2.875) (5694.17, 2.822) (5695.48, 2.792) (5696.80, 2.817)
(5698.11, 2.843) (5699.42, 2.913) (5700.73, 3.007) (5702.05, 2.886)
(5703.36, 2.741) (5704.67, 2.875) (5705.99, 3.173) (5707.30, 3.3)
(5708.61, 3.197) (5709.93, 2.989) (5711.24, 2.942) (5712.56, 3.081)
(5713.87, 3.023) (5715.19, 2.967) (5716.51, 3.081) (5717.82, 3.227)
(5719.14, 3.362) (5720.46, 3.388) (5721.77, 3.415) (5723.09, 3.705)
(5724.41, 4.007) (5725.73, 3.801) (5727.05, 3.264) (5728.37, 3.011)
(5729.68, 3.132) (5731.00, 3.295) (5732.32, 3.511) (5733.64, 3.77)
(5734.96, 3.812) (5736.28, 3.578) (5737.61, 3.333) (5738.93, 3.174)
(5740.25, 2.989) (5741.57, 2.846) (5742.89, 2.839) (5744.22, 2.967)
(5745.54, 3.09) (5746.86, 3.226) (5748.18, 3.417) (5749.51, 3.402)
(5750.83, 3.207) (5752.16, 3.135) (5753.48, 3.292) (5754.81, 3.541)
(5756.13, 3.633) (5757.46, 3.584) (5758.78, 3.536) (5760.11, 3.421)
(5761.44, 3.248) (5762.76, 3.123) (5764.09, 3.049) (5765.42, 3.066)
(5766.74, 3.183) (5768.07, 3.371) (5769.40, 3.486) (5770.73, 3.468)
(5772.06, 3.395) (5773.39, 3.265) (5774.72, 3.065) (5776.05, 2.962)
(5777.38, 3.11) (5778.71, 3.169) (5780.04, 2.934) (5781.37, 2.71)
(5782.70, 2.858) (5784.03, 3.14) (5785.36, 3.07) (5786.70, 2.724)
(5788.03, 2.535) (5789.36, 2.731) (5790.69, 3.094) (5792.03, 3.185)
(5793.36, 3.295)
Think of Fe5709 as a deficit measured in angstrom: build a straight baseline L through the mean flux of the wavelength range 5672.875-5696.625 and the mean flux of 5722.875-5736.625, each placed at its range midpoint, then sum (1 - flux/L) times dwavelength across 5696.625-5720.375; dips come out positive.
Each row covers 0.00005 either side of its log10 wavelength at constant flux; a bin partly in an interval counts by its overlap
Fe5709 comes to 1.77 angstrom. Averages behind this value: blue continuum 3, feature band 3.04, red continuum 3.53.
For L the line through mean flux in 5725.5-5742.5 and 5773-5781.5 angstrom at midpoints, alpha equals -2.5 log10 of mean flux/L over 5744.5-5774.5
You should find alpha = -0.05 mag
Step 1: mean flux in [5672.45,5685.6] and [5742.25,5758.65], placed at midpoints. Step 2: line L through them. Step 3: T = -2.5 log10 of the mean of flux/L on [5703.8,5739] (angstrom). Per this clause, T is -0.03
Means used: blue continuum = 3.12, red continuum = 3.29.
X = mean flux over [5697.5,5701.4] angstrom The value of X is 2.92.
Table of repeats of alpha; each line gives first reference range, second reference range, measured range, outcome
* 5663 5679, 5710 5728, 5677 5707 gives 0.096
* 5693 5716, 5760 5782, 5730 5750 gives -0.070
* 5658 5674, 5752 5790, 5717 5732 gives -0.103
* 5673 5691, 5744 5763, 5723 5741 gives -0.064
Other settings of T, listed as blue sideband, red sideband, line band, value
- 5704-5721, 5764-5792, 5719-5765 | -0.08 mag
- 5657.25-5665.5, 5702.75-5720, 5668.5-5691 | -0.09 mag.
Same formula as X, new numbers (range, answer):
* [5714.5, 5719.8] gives 3.15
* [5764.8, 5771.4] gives 3.32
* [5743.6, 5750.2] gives 3.23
